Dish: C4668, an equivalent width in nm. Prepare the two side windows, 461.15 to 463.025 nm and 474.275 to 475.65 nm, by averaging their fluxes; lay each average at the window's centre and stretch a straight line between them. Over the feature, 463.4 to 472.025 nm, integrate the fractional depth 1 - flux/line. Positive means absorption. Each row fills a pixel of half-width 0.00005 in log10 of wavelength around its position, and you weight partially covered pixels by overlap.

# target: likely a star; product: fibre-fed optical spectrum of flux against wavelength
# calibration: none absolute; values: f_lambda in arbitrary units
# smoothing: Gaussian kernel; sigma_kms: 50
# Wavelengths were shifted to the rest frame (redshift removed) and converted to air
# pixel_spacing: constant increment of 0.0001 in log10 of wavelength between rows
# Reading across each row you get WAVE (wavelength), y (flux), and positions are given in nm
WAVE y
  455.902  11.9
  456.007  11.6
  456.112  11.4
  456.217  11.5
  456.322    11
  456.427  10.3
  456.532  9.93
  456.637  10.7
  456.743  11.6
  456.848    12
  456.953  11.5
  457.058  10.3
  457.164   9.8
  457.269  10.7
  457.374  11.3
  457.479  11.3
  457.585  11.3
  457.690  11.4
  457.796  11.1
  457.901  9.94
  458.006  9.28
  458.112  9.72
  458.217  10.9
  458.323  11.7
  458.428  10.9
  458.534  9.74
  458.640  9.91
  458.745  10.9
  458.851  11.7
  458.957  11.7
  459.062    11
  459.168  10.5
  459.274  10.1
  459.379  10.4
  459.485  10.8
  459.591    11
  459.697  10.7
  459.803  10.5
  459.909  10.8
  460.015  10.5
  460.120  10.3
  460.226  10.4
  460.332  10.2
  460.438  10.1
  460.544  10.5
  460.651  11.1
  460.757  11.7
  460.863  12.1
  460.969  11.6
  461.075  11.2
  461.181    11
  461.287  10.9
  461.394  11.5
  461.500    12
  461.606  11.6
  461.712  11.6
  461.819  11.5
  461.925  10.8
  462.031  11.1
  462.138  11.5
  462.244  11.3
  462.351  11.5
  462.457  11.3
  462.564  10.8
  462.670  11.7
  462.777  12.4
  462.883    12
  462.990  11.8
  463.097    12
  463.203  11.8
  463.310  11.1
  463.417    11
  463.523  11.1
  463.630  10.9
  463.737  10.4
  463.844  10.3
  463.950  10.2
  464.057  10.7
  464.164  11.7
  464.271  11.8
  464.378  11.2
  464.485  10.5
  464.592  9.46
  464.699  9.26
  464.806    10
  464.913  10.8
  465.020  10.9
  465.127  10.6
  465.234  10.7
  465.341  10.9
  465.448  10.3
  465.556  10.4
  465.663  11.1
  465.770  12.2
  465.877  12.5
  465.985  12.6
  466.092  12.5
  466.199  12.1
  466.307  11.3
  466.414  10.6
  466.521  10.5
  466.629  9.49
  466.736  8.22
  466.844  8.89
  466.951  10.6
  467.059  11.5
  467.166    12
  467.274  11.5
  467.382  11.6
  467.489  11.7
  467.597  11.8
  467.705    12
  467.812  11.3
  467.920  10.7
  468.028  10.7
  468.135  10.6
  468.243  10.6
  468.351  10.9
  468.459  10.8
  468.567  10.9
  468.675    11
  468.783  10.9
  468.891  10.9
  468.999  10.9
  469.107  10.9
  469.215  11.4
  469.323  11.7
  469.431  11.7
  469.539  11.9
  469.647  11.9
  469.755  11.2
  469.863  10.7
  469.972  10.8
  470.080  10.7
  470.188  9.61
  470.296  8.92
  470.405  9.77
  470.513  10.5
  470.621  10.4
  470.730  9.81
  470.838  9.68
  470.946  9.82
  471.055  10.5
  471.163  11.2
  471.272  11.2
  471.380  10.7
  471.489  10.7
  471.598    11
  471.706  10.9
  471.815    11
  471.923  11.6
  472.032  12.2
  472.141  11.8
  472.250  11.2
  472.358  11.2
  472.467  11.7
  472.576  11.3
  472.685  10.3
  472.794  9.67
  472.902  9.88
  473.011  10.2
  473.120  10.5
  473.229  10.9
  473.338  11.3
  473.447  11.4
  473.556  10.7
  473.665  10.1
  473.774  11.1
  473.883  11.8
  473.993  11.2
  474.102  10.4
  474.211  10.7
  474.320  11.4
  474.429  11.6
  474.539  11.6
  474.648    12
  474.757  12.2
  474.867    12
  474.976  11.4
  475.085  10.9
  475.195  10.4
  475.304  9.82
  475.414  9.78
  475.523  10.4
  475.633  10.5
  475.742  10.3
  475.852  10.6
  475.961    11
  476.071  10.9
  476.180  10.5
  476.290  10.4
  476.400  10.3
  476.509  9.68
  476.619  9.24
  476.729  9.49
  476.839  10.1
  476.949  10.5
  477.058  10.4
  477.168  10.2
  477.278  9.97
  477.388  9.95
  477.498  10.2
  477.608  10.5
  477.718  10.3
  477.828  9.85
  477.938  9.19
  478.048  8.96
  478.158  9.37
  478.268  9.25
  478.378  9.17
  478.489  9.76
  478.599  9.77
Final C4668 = 0.33 nm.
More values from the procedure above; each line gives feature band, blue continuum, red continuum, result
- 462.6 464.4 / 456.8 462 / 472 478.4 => -0.081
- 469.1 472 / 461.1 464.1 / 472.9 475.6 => 0.080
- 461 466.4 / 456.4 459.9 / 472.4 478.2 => -0.257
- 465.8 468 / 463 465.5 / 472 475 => -0.059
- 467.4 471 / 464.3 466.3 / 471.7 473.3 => 0.052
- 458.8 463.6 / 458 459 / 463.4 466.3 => -0.155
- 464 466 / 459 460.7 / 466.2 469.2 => -0.024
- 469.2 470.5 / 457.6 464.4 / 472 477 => 0.004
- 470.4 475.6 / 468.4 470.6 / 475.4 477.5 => -0.171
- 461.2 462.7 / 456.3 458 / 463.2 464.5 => -0.059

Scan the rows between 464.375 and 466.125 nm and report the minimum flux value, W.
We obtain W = 9.26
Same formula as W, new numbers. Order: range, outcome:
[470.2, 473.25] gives 8.92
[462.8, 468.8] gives 8.22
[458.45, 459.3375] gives 9.74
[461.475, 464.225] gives 10.2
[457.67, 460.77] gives 9.28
